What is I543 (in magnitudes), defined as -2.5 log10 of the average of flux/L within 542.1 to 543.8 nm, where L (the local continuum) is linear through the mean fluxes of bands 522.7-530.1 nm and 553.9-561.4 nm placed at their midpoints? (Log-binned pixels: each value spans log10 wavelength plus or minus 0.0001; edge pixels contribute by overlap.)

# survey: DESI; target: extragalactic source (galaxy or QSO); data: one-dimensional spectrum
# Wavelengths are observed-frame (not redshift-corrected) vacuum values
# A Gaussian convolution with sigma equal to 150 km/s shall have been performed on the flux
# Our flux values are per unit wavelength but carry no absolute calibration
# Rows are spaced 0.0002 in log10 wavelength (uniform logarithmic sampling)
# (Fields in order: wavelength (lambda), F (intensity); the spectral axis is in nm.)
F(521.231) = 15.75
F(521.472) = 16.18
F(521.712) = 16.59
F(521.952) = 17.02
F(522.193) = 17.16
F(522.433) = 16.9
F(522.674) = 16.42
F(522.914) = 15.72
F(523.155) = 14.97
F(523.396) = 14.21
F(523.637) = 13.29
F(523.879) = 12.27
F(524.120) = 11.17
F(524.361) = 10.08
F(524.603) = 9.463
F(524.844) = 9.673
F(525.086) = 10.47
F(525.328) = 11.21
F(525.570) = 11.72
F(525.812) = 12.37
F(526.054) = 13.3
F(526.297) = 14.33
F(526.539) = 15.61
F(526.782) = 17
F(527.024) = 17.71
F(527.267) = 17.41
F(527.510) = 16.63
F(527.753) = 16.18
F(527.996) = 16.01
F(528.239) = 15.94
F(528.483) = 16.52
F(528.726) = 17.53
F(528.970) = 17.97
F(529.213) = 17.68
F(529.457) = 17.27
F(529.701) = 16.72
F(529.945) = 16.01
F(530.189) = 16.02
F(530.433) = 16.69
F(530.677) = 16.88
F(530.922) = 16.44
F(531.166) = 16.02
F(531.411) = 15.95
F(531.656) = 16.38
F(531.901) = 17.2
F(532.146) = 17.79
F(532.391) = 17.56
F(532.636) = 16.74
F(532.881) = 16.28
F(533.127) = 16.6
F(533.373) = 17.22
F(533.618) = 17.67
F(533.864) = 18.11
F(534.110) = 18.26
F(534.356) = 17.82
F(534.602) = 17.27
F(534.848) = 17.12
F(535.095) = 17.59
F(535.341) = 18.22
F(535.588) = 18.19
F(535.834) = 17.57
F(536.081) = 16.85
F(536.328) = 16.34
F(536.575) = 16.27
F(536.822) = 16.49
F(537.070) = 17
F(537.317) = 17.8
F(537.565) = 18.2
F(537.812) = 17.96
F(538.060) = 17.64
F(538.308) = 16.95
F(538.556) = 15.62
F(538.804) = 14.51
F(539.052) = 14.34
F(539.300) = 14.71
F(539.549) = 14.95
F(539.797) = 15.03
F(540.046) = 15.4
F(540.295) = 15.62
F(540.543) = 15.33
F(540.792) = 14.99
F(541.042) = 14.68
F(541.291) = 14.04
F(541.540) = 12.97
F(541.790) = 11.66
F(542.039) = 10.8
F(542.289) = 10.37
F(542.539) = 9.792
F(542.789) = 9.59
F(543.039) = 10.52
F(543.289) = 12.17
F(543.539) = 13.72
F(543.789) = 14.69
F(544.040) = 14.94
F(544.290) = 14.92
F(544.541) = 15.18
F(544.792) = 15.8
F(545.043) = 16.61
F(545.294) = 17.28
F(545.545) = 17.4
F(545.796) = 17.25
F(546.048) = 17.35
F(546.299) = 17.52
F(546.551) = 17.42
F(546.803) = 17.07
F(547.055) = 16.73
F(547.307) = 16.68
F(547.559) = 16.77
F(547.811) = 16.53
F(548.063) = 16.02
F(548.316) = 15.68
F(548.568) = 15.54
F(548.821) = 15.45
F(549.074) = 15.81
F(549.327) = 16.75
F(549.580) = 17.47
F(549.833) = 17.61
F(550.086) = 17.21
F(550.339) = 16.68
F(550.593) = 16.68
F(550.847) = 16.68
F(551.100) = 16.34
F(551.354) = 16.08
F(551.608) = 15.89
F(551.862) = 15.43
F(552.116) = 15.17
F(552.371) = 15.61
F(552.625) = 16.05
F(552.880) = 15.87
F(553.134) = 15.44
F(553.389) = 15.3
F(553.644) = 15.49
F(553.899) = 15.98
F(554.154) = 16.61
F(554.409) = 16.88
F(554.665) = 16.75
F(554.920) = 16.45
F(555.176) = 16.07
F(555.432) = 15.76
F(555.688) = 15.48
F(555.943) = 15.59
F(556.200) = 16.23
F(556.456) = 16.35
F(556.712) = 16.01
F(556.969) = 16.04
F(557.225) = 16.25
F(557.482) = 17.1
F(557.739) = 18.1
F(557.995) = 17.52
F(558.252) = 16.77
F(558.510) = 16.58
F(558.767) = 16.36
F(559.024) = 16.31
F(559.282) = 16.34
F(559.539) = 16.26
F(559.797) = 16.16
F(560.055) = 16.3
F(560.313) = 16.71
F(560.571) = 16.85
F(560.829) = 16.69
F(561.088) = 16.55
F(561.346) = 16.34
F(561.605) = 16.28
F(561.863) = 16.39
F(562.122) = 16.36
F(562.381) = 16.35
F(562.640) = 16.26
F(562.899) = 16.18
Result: 0.35 mag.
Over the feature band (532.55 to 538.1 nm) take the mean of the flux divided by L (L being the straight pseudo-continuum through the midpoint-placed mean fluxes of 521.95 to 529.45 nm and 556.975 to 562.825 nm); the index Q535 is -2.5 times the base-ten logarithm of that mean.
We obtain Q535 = -0.14 mag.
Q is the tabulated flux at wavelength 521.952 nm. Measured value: 17.02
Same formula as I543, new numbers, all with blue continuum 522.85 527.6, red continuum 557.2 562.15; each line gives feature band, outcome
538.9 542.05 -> 0.04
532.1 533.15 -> -0.20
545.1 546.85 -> -0.13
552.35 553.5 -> 0.02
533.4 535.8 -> -0.24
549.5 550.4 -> -0.10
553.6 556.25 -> 0.00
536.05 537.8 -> -0.18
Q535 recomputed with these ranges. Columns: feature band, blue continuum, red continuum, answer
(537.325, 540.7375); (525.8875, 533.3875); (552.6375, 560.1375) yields 0.04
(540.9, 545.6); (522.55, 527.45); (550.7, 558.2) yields 0.13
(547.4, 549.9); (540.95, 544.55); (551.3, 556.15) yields -0.14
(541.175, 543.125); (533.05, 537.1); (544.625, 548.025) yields 0.46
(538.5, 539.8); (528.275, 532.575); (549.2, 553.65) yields 0.12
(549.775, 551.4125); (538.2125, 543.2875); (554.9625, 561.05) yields -0.11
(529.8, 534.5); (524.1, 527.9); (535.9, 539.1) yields -0.12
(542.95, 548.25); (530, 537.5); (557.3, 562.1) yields 0.07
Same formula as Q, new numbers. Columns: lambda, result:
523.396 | 14.21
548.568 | 15.54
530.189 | 16.02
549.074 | 15.81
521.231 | 15.75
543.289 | 12.17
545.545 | 17.4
